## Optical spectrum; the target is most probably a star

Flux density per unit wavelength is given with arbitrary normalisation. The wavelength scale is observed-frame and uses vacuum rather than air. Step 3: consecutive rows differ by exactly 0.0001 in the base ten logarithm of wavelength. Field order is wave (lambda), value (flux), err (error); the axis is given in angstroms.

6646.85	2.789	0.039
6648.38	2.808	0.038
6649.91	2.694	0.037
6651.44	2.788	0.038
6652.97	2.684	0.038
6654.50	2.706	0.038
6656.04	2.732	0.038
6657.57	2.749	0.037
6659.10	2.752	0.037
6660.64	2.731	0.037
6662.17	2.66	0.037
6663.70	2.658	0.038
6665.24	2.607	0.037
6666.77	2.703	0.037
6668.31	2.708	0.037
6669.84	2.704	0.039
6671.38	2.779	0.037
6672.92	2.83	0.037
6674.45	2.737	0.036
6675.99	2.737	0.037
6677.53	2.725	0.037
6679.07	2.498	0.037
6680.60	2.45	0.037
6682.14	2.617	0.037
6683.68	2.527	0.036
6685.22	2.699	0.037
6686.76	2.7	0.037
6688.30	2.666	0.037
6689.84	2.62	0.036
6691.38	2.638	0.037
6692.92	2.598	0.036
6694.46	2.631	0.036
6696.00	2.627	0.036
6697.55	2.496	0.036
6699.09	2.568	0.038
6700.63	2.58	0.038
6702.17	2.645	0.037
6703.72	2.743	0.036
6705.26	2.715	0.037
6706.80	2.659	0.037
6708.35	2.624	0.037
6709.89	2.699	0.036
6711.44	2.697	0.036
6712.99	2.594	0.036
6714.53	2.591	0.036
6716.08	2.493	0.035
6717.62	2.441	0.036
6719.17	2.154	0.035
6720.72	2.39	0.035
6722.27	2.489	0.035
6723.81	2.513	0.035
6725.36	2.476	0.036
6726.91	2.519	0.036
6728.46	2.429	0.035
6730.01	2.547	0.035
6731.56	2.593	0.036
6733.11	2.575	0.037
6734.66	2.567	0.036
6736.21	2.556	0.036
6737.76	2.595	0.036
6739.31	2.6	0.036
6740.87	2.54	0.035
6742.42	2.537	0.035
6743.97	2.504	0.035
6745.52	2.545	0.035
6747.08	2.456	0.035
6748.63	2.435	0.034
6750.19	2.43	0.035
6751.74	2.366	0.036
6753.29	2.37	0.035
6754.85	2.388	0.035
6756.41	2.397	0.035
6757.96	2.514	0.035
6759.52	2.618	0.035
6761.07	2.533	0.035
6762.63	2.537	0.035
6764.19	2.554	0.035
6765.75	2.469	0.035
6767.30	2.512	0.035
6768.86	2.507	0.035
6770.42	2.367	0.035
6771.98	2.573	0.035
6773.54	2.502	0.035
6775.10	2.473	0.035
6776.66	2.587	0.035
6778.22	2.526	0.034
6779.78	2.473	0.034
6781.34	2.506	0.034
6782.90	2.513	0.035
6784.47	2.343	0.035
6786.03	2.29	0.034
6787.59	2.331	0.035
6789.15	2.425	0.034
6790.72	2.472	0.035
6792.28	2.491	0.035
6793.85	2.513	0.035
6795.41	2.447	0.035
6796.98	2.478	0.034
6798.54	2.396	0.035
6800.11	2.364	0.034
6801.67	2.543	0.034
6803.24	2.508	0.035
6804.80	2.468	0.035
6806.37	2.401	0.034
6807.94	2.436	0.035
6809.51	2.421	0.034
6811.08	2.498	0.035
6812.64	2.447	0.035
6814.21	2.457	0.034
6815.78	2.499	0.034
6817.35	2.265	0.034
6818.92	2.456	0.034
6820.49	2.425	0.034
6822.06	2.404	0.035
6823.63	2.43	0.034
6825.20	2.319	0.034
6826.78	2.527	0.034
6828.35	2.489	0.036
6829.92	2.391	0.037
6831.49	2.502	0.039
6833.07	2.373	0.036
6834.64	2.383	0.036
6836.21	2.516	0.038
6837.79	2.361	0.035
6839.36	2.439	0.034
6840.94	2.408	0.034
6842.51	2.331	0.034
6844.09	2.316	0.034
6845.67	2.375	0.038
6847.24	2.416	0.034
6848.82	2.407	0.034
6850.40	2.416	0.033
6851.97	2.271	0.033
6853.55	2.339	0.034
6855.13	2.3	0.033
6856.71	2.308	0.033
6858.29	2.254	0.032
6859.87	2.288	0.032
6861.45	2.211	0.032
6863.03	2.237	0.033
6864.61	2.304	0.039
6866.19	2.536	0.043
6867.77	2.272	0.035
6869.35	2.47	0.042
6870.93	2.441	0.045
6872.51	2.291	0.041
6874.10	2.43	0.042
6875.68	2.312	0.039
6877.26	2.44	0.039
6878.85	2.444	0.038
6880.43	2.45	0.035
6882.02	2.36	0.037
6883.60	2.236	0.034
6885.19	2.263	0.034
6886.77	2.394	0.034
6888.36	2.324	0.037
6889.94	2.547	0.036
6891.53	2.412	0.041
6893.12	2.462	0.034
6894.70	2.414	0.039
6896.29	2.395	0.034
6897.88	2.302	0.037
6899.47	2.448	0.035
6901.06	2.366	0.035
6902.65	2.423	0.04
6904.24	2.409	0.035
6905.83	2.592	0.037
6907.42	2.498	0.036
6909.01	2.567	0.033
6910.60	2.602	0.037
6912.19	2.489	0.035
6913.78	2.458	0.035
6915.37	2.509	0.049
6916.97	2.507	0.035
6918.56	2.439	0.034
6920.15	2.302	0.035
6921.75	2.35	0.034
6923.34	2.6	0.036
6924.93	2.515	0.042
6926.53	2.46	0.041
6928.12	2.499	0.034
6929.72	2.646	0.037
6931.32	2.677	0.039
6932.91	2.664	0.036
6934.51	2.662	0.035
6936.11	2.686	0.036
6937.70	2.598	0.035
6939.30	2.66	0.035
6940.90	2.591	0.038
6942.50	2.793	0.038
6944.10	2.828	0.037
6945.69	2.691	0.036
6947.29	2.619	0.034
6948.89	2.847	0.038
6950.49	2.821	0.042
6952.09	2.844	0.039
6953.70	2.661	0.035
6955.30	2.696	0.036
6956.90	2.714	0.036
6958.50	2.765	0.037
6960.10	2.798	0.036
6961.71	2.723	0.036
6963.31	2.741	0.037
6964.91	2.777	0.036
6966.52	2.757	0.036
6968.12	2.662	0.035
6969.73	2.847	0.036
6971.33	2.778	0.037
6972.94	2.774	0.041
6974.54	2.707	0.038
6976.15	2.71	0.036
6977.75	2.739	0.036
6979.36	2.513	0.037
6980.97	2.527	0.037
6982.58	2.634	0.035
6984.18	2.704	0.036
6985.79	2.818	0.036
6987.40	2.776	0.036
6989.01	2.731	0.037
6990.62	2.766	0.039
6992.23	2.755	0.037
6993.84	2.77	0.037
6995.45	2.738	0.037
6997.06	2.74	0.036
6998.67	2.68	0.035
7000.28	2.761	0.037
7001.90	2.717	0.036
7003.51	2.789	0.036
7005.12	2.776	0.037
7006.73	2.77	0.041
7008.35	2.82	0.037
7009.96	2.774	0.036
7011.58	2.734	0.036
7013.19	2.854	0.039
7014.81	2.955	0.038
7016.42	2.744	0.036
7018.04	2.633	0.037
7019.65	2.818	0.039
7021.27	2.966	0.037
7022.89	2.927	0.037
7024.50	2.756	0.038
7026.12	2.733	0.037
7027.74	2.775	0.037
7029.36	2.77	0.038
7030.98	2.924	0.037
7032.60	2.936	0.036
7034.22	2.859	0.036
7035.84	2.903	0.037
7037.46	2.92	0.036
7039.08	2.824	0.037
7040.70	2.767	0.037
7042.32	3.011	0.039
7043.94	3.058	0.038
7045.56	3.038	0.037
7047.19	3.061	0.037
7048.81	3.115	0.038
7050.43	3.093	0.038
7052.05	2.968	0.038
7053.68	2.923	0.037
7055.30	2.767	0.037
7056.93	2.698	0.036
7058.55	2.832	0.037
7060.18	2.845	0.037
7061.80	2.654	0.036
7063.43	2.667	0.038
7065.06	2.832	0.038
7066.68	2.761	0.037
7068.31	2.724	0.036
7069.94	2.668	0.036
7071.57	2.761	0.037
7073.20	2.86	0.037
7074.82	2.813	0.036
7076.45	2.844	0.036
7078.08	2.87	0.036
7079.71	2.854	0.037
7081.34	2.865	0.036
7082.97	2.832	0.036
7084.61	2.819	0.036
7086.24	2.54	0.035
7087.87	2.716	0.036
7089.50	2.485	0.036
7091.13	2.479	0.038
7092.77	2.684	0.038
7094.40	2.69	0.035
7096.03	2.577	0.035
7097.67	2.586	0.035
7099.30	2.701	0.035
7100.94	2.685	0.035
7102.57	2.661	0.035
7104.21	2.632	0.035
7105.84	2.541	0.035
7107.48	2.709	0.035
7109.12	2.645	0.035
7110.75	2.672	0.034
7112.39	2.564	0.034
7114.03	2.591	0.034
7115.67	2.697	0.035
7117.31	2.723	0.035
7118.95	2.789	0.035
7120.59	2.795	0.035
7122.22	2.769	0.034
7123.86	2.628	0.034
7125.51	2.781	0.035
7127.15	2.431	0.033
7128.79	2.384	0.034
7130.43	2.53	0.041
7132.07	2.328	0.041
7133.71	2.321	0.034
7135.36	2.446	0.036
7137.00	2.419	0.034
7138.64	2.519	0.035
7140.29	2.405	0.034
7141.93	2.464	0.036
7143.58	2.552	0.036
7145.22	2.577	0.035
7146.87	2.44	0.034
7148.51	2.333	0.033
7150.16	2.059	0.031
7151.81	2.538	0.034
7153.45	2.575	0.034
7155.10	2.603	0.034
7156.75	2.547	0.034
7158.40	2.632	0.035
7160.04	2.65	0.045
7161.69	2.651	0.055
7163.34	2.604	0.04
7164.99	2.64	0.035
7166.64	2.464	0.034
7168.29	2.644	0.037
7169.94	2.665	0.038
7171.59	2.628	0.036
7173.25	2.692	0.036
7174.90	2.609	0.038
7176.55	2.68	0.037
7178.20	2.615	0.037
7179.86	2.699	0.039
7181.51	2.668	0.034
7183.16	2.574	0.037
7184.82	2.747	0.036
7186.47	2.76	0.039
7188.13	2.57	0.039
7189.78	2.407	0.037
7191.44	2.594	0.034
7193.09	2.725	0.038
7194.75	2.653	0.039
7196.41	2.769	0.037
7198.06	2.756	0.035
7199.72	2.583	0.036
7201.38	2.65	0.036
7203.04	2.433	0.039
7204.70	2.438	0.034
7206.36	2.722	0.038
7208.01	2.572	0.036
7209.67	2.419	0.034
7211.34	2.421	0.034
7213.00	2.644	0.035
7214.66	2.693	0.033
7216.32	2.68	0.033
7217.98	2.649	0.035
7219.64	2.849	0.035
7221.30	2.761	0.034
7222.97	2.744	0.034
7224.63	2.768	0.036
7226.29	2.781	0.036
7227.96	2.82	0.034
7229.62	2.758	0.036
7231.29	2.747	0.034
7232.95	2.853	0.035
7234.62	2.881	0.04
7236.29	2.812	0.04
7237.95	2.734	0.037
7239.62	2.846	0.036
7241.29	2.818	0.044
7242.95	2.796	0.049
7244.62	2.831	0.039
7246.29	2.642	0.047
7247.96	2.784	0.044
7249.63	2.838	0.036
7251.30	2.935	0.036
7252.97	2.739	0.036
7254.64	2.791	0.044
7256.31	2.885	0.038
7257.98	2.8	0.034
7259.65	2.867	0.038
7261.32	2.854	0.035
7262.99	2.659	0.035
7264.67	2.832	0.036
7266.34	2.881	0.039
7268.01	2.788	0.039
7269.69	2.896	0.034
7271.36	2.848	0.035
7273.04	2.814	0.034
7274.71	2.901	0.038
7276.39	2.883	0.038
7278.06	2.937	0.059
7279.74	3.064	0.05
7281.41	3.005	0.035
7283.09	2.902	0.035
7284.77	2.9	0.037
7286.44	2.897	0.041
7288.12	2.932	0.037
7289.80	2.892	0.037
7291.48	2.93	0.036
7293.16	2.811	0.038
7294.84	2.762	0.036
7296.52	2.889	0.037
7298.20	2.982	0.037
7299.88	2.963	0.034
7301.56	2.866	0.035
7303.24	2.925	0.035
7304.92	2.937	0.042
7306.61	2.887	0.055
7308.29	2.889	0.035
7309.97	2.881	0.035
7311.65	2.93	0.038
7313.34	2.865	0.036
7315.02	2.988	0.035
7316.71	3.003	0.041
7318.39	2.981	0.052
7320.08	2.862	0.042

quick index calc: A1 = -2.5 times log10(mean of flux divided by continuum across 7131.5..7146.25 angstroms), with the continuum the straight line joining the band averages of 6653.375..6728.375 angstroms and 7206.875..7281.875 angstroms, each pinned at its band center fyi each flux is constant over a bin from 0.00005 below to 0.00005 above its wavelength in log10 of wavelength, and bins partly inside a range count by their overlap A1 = 0.13 mag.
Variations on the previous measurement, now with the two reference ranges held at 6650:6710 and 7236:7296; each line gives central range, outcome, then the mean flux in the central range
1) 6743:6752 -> 0.09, 2.46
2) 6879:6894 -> 0.15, 2.39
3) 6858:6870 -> 0.17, 2.32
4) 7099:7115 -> 0.06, 2.64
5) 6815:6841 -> 0.12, 2.42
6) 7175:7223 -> 0.08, 2.63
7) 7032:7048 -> -0.06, 2.94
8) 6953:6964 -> 0.01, 2.73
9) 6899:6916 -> 0.10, 2.49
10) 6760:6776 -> 0.08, 2.51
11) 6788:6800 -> 0.11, 2.45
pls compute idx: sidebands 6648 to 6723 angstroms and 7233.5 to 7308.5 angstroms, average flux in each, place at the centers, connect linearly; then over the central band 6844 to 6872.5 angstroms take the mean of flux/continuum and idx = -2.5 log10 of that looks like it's 0.16 mag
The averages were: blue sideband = 2.64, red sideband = 2.86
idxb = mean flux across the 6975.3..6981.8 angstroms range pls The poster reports 2.62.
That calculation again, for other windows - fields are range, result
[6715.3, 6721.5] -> 2.37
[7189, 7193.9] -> 2.58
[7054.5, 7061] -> 2.79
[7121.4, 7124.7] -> 2.7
